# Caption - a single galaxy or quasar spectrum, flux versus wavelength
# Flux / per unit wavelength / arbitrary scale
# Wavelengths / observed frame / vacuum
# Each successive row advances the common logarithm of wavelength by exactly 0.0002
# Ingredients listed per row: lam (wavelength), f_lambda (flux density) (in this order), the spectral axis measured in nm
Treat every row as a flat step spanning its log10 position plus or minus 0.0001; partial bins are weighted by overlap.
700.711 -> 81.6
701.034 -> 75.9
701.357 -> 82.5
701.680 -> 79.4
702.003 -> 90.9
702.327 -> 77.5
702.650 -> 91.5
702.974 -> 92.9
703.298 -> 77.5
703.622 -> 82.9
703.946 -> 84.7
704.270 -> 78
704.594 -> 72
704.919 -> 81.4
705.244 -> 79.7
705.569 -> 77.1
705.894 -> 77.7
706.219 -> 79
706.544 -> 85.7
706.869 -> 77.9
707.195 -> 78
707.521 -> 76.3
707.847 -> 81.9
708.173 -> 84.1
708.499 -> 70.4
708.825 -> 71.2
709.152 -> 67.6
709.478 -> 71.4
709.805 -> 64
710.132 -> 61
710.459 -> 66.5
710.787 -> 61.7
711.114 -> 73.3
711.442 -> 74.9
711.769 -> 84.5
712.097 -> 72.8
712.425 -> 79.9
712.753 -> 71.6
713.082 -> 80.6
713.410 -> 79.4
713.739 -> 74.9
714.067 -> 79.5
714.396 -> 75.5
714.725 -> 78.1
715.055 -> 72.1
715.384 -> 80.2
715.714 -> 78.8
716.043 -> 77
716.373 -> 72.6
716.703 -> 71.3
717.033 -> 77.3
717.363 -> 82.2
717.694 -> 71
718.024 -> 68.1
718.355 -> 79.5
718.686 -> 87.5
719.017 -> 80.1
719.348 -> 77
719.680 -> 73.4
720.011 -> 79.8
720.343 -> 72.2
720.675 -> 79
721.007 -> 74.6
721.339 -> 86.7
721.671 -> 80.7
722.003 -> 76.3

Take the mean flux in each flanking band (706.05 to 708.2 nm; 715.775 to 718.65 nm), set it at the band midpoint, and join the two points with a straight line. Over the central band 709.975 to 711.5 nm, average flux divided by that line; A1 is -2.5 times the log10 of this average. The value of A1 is 0.17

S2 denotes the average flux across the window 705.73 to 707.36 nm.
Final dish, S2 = 79.7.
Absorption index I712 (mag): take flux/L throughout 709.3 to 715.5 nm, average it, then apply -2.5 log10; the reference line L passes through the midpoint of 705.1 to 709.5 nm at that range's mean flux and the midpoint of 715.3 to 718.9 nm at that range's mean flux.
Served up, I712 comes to 0.05 mag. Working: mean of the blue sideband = 77.2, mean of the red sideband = 76.8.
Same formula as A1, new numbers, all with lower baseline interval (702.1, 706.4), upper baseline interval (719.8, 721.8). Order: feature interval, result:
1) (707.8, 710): 0.12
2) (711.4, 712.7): 0.03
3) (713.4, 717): 0.05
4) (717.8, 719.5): 0.01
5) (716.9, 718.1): 0.06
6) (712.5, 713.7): 0.04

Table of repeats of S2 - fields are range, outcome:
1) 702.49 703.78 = 86.2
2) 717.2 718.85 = 77.6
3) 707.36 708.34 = 80.7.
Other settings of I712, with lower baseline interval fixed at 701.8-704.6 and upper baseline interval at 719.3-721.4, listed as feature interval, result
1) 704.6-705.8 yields 0.06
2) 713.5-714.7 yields 0.03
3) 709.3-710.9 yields 0.24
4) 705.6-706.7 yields 0.03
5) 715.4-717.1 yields 0.04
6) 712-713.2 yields 0.05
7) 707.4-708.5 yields 0.03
